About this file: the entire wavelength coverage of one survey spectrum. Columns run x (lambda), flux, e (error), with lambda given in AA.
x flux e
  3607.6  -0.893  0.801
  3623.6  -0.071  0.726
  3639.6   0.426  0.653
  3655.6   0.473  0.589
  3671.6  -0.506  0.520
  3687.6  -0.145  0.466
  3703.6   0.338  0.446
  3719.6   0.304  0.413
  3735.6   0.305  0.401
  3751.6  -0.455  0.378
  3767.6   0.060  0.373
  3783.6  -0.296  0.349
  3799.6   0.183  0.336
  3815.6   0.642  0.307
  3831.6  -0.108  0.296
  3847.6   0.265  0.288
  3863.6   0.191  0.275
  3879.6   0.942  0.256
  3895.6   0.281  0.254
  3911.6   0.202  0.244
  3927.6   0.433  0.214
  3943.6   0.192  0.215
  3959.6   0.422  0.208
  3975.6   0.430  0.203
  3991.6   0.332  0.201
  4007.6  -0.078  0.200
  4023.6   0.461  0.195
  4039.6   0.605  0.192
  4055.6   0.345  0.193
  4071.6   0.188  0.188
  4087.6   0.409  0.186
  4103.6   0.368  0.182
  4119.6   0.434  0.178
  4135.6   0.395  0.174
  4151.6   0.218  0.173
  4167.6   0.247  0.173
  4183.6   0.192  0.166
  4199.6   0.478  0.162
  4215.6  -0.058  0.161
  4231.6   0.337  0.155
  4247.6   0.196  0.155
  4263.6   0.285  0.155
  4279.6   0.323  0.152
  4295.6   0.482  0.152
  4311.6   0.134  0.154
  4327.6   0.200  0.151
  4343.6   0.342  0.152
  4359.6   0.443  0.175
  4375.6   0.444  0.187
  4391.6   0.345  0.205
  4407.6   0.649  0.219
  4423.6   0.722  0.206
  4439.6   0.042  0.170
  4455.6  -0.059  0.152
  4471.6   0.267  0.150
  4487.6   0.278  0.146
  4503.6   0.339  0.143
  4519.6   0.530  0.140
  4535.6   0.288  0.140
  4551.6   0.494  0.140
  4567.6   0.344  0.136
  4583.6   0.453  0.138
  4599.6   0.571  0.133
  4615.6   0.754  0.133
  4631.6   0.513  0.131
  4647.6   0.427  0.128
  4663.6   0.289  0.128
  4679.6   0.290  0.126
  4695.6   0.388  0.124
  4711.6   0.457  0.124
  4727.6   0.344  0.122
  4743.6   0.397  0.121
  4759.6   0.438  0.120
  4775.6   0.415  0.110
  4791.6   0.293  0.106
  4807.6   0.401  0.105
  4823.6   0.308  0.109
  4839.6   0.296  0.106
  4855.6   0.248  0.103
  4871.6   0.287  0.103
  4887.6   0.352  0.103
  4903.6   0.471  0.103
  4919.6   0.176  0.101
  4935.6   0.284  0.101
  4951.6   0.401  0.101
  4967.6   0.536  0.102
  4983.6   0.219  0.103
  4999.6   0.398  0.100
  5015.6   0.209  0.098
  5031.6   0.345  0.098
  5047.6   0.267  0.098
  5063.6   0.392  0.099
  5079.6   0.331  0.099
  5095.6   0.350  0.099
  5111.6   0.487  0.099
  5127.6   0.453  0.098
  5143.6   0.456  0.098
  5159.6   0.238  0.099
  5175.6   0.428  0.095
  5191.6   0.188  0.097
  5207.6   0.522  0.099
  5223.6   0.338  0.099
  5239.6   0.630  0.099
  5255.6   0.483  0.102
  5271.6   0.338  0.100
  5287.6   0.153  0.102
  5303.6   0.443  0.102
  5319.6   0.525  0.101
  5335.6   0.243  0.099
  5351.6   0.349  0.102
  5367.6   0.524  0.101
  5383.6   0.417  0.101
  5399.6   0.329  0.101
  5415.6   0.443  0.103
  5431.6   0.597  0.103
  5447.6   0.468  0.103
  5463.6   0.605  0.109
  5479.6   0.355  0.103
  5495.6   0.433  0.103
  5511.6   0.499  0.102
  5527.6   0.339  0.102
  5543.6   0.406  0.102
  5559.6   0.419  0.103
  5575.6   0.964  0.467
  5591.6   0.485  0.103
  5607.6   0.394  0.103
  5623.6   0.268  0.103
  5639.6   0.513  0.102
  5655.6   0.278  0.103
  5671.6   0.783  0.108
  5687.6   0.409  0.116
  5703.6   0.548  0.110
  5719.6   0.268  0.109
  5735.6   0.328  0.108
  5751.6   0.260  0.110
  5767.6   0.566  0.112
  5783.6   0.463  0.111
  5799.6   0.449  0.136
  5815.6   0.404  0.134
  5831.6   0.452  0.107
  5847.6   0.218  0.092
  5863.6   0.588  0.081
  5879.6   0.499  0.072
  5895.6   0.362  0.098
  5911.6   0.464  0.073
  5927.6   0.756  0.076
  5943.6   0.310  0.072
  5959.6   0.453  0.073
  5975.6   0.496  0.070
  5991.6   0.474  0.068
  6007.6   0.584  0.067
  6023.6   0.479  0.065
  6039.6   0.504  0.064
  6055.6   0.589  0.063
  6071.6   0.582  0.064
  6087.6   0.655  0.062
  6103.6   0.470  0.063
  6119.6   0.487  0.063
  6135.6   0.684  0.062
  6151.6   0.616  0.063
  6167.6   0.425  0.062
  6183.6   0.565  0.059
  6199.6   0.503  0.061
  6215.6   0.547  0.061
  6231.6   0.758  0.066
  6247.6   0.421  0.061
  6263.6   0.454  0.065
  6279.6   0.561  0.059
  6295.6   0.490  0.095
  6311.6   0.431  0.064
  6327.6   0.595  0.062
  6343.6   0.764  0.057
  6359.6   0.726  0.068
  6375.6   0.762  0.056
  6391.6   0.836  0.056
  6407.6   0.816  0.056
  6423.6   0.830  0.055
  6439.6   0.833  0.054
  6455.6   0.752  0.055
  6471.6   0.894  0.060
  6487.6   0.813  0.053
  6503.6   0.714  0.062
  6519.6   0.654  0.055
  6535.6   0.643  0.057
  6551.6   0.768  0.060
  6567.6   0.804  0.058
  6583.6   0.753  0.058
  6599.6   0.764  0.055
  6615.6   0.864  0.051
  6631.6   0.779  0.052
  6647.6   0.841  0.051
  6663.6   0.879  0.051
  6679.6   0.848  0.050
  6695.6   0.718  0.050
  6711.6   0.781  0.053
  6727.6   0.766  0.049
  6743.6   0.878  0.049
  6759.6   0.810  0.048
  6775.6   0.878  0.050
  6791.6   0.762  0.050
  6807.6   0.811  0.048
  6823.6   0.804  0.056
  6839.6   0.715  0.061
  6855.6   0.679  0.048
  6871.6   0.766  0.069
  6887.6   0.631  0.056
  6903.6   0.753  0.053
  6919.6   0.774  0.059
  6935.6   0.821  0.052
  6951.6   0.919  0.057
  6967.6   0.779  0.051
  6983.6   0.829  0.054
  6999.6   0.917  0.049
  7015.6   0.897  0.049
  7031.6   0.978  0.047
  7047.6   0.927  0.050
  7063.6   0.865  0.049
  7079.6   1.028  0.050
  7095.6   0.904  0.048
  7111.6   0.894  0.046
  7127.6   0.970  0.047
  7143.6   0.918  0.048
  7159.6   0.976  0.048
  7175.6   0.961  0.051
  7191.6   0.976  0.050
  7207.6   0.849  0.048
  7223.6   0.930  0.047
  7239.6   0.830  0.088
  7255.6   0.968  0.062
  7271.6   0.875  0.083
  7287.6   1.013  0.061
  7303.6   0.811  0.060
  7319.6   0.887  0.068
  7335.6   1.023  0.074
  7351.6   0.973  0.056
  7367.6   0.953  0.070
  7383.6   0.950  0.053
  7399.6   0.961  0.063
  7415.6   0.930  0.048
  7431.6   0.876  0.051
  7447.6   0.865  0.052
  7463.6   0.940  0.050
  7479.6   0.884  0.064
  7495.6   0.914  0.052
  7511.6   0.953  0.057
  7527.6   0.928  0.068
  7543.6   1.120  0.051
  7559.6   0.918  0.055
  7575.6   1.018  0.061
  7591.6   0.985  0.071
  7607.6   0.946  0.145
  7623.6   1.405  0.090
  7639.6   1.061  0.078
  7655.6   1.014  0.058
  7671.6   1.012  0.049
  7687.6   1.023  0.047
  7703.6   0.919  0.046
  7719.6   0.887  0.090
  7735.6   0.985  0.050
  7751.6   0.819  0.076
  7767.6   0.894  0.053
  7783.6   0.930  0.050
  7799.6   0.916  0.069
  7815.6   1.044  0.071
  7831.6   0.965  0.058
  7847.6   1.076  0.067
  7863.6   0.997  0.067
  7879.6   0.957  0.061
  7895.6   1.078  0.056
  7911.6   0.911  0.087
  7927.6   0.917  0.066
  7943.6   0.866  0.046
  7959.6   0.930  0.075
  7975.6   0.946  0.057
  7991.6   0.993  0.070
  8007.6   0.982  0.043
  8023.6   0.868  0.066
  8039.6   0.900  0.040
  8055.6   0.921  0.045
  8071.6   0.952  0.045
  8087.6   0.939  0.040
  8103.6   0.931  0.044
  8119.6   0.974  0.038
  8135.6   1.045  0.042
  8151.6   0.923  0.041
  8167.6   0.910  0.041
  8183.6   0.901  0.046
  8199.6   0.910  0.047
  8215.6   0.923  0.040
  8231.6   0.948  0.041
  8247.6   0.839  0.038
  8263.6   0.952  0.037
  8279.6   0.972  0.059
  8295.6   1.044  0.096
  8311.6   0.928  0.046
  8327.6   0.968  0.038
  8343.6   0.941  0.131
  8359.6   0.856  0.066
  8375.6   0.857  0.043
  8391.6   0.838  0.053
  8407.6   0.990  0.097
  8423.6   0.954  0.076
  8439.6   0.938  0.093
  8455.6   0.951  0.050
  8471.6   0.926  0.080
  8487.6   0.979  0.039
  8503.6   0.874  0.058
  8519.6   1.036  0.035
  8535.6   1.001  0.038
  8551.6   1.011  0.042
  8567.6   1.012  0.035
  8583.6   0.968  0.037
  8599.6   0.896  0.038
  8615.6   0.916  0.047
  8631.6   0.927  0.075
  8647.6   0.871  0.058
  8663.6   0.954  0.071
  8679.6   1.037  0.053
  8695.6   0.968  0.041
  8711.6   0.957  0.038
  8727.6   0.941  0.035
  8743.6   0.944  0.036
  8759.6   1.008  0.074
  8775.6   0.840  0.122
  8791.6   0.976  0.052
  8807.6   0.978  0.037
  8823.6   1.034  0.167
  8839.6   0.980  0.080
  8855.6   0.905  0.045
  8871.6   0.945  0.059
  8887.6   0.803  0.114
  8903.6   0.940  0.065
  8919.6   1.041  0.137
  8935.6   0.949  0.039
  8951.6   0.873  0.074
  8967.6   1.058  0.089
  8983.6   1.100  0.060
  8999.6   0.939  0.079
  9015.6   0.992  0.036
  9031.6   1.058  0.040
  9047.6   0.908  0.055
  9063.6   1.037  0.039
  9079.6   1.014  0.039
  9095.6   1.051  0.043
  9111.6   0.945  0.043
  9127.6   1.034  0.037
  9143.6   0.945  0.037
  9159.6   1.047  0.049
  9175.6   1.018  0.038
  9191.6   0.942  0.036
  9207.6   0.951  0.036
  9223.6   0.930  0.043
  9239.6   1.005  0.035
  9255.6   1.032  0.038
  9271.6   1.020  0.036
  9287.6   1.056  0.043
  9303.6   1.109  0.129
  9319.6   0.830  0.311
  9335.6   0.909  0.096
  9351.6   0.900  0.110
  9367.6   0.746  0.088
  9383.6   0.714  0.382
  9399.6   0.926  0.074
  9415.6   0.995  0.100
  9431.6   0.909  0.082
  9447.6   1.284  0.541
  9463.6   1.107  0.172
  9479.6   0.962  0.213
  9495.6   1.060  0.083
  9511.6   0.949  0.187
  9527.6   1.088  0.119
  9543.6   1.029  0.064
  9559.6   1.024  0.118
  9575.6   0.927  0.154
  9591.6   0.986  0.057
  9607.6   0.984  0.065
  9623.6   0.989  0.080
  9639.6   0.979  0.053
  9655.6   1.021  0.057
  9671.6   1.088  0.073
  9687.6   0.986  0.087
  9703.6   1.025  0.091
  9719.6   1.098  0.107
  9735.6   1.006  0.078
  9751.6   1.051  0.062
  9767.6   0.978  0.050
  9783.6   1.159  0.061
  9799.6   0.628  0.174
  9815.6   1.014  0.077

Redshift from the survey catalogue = 0.590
